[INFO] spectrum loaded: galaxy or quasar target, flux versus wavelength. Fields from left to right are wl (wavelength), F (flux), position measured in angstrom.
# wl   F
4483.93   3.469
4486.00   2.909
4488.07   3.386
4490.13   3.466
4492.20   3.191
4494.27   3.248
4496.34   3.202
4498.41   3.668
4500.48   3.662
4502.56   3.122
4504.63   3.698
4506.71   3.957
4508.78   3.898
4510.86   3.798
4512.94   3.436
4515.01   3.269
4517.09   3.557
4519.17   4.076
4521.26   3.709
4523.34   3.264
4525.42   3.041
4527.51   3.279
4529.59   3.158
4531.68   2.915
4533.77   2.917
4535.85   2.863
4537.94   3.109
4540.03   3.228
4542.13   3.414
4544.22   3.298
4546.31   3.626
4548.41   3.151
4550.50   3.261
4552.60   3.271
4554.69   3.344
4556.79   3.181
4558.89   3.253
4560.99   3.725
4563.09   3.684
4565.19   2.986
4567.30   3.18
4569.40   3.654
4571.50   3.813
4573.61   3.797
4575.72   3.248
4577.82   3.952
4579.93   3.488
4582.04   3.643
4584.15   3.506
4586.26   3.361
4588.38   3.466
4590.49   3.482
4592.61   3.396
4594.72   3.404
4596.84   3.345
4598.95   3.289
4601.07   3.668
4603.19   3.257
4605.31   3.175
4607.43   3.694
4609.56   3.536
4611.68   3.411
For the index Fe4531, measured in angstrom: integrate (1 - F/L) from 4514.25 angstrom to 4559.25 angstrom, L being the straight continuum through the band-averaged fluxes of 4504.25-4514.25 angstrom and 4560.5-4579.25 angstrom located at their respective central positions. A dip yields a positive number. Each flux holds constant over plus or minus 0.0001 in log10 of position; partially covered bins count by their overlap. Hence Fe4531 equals 4.7 angstrom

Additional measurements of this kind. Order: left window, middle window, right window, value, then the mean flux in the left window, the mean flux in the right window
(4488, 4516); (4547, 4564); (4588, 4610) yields 0.48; 3.51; 3.42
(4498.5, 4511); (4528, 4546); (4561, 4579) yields 2.37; 3.68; 3.55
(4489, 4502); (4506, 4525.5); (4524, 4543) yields -2.29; 3.4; 3.1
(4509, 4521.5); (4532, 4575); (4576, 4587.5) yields 3.23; 3.65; 3.57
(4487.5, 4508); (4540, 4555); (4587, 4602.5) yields 0.52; 3.47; 3.43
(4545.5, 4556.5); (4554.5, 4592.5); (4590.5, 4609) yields -1.46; 3.31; 3.41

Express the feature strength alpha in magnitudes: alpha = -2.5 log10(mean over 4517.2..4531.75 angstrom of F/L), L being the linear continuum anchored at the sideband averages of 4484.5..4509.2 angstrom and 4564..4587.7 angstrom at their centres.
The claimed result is 0.02 mag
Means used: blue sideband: 3.44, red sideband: 3.51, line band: 3.39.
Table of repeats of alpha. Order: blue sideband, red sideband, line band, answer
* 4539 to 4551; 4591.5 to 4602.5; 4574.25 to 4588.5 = -0.045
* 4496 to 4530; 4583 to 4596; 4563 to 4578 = -0.015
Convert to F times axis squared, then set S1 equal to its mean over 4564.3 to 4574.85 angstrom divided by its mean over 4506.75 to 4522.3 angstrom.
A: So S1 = 1.0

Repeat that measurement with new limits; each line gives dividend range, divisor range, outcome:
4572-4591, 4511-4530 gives 1.06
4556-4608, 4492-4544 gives 1.05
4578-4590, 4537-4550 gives 1.09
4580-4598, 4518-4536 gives 1.09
